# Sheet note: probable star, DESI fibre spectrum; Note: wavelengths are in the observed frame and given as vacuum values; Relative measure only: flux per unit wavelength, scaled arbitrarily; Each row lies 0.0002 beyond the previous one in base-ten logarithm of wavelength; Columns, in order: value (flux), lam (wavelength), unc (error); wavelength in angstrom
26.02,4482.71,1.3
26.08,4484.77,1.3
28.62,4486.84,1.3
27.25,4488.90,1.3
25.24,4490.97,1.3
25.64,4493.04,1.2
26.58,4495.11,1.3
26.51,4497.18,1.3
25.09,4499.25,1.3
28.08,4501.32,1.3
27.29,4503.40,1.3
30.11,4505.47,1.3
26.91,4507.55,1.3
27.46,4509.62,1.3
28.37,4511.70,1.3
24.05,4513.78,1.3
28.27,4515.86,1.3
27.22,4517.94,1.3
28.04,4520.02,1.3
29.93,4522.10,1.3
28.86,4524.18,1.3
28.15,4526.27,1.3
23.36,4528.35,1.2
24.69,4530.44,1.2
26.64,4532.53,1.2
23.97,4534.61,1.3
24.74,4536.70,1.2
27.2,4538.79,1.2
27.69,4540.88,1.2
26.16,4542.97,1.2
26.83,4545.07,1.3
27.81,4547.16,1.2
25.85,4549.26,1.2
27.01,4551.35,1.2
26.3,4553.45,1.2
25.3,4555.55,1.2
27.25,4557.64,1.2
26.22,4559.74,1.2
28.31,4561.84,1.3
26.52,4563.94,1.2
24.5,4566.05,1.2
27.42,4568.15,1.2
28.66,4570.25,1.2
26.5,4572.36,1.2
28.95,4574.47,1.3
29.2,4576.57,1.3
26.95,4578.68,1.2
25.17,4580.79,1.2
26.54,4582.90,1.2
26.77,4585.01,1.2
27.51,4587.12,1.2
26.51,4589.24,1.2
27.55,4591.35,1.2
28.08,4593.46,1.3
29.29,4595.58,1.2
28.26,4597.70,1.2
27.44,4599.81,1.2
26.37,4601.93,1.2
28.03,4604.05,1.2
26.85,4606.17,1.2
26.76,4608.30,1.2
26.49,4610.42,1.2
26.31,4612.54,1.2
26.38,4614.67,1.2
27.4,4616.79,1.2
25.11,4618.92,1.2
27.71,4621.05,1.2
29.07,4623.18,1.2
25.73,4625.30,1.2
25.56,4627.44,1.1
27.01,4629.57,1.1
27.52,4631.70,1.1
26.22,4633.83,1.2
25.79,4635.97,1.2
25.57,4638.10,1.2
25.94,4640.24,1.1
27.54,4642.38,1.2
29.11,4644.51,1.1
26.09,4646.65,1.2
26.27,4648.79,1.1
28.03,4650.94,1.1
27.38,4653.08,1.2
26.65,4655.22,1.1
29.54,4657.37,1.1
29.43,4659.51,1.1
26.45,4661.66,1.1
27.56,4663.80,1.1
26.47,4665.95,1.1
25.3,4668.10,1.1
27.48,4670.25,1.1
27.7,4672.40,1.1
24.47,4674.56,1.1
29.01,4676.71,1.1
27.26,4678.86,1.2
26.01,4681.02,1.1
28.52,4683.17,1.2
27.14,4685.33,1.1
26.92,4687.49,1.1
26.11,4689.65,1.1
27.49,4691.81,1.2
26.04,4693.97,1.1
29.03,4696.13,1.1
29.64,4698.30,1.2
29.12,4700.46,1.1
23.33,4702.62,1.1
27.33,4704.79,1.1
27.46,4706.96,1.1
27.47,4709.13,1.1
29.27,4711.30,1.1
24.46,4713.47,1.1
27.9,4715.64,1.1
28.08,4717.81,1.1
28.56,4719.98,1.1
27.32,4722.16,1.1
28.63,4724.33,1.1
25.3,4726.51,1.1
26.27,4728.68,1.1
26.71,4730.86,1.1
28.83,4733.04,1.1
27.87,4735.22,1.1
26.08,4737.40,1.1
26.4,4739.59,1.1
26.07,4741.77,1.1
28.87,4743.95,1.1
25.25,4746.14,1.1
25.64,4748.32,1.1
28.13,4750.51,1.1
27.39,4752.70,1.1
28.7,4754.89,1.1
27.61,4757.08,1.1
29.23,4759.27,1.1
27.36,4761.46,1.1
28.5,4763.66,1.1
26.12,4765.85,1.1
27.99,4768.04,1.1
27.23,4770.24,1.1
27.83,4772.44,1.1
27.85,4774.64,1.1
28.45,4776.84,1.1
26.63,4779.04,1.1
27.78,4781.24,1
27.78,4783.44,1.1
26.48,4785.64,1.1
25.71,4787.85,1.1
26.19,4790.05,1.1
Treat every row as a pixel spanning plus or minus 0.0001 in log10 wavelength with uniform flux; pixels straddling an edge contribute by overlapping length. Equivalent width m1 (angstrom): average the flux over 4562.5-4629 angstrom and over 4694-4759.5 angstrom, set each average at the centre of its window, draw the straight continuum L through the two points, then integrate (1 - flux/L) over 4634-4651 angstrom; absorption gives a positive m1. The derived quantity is 0.3 angstrom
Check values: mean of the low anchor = 27.1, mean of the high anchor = 27.4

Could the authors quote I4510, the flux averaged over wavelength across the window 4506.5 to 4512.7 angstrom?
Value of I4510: 27.6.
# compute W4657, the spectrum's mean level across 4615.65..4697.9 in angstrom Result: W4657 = 27.1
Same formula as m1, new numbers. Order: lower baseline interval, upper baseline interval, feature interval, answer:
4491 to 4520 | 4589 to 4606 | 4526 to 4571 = 1.6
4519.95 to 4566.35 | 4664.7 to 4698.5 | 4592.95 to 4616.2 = -0.4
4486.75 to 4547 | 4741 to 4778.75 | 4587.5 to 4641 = 0.4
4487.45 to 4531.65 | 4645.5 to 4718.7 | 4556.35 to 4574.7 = 0.0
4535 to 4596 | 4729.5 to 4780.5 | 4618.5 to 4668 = 0.2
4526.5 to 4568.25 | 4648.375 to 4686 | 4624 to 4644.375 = 0.4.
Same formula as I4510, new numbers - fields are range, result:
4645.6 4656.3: 26.9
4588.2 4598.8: 28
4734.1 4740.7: 26.8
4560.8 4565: 27.4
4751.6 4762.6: 28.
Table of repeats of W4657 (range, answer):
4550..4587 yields 26.9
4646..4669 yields 27.2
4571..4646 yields 27.1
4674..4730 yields 27.3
